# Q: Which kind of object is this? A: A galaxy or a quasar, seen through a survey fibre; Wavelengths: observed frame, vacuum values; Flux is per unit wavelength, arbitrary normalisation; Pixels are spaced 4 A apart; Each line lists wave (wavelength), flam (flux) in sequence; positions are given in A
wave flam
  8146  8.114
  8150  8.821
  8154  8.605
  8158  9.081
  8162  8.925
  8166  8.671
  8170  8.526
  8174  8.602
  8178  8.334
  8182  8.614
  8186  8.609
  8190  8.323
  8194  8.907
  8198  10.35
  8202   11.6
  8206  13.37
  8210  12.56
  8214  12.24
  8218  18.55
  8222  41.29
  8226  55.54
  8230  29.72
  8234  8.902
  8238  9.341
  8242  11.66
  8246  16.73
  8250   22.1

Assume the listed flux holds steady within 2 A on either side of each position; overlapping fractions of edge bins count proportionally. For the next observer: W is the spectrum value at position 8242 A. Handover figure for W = 11.66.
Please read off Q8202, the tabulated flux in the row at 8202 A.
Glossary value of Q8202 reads 11.6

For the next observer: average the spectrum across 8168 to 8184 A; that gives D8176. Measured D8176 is 8.52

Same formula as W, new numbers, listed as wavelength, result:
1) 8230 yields 29.72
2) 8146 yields 8.114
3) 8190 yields 8.323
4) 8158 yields 9.081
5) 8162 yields 8.925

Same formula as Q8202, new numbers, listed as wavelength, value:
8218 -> 18.55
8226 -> 55.54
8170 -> 8.526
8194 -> 8.907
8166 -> 8.671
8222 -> 41.29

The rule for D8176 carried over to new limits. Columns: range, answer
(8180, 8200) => 8.96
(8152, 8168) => 8.82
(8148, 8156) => 8.71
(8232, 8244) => 9.97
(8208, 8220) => 14.5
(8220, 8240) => 29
